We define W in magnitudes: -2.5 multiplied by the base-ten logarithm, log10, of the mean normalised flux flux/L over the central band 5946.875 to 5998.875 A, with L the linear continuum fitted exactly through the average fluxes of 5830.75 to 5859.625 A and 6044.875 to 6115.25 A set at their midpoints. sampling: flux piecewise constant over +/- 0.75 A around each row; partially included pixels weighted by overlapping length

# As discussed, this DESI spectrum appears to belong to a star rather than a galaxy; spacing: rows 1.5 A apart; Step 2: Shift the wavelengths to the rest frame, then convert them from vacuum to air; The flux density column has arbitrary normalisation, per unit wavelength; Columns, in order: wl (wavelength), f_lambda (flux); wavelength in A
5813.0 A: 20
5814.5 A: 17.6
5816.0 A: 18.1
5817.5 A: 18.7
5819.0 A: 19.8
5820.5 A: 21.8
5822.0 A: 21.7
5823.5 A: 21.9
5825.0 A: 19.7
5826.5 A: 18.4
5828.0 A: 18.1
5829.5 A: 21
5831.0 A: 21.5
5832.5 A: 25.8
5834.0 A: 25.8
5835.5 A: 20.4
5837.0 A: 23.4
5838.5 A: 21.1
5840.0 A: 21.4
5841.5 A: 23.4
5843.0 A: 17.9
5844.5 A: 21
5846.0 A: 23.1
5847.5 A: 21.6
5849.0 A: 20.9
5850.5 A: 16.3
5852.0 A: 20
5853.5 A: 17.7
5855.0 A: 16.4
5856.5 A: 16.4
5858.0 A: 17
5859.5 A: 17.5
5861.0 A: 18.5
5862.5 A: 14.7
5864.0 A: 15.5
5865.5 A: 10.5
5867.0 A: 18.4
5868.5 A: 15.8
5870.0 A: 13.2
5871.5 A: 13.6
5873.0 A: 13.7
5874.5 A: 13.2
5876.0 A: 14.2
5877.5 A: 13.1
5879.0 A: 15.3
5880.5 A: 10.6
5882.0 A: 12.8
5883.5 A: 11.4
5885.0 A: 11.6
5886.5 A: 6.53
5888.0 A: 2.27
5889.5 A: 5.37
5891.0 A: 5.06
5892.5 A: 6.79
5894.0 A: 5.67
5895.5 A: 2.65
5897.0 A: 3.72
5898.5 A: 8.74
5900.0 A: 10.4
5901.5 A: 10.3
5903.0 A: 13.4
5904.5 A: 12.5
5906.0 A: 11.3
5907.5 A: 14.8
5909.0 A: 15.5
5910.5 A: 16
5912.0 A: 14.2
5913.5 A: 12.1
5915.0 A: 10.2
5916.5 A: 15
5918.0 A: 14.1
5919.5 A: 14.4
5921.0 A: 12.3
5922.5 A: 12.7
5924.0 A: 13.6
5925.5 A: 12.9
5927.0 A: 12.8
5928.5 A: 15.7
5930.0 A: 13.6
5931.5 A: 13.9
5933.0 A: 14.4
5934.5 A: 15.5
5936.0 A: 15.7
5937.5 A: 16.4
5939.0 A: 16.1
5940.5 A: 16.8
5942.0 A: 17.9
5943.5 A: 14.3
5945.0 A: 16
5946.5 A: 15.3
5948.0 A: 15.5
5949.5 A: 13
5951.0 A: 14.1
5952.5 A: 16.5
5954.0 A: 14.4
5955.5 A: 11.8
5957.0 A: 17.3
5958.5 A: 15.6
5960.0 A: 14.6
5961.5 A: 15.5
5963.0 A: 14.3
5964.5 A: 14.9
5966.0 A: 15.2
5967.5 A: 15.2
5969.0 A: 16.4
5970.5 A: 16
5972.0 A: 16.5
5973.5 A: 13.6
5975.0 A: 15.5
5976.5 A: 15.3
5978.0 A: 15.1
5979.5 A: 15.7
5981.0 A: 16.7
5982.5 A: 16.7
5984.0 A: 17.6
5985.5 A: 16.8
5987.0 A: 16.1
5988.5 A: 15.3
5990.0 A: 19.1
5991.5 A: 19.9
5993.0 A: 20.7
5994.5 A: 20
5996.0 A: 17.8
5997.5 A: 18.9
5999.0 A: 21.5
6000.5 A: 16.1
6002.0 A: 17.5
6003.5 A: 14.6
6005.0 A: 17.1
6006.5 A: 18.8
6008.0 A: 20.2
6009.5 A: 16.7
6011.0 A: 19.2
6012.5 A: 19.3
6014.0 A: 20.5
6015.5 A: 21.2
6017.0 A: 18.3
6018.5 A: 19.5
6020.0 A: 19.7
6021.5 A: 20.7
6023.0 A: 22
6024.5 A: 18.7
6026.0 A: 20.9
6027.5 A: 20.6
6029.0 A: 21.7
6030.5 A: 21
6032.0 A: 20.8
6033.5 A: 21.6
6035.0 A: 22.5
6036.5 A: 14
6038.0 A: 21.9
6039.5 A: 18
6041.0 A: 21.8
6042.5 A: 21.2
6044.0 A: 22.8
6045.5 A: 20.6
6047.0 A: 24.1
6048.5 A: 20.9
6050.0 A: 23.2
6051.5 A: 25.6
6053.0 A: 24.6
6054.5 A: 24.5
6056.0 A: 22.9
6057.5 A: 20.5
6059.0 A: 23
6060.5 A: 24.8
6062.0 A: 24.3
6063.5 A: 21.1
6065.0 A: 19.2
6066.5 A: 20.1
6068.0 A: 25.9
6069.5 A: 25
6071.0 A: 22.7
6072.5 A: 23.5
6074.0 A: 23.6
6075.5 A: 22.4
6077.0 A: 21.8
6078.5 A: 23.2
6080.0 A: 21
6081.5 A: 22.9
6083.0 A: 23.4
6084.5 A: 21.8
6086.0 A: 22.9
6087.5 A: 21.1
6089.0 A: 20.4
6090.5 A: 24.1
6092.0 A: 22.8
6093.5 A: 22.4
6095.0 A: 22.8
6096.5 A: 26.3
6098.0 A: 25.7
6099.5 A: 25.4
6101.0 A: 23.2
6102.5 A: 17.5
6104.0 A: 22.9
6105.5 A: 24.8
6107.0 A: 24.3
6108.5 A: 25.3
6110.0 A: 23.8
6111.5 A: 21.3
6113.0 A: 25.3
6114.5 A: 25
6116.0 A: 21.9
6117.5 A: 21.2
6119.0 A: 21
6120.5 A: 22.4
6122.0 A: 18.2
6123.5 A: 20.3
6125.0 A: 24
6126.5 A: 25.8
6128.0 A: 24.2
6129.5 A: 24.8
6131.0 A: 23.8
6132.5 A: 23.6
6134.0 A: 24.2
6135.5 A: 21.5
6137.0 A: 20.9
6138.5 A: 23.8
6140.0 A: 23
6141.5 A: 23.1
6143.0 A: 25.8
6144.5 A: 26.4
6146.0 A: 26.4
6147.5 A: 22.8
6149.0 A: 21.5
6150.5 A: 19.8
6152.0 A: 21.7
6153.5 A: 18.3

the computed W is 0.330 mag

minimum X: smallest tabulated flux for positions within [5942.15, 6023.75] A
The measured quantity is 11.8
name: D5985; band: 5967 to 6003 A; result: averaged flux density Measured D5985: 17.1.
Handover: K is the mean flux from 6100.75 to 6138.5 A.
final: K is 22.9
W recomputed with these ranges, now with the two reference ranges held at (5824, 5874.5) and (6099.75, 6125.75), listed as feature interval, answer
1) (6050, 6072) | -0.07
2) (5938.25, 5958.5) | 0.30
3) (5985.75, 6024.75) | 0.12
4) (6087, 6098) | -0.04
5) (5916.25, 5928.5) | 0.41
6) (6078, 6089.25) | 0.00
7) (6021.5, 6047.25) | 0.03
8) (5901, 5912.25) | 0.40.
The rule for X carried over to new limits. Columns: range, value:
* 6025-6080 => 14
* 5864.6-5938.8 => 2.27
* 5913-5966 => 10.2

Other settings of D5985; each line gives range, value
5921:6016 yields 16.2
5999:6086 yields 21.2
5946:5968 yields 14.9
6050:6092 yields 22.8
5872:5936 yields 11.6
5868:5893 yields 10.8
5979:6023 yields 18.4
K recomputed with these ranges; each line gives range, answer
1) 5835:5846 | 21.4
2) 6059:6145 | 23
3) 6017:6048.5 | 20.7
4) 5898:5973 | 14.3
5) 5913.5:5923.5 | 13.1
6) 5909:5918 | 13.7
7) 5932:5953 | 15.5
